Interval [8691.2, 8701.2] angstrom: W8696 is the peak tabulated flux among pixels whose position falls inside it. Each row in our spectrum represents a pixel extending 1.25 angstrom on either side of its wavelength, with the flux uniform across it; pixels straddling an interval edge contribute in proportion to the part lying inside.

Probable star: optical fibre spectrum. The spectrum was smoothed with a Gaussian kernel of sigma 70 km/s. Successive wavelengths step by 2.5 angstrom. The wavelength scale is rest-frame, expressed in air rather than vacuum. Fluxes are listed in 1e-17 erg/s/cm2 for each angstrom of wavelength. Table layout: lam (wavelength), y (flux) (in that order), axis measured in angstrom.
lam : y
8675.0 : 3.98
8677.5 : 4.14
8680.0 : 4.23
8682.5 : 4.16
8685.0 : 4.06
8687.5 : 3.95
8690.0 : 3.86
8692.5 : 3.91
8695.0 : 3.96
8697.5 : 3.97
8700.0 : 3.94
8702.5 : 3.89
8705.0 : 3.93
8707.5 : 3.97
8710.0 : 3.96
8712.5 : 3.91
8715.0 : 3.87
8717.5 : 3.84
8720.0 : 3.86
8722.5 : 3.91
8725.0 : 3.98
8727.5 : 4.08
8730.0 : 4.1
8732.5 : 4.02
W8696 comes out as 3.97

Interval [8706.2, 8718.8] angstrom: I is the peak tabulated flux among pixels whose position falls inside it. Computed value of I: 3.97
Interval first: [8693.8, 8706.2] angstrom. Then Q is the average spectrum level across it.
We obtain 3.94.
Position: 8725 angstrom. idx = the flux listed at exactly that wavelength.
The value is 3.98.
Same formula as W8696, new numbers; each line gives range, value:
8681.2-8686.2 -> 4.16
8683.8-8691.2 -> 4.06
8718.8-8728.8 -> 4.08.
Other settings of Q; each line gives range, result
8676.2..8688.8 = 4.11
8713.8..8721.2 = 3.86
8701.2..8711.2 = 3.94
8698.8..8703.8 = 3.91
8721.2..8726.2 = 3.94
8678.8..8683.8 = 4.19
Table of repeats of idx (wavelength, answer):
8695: 3.96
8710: 3.96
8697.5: 3.97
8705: 3.93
